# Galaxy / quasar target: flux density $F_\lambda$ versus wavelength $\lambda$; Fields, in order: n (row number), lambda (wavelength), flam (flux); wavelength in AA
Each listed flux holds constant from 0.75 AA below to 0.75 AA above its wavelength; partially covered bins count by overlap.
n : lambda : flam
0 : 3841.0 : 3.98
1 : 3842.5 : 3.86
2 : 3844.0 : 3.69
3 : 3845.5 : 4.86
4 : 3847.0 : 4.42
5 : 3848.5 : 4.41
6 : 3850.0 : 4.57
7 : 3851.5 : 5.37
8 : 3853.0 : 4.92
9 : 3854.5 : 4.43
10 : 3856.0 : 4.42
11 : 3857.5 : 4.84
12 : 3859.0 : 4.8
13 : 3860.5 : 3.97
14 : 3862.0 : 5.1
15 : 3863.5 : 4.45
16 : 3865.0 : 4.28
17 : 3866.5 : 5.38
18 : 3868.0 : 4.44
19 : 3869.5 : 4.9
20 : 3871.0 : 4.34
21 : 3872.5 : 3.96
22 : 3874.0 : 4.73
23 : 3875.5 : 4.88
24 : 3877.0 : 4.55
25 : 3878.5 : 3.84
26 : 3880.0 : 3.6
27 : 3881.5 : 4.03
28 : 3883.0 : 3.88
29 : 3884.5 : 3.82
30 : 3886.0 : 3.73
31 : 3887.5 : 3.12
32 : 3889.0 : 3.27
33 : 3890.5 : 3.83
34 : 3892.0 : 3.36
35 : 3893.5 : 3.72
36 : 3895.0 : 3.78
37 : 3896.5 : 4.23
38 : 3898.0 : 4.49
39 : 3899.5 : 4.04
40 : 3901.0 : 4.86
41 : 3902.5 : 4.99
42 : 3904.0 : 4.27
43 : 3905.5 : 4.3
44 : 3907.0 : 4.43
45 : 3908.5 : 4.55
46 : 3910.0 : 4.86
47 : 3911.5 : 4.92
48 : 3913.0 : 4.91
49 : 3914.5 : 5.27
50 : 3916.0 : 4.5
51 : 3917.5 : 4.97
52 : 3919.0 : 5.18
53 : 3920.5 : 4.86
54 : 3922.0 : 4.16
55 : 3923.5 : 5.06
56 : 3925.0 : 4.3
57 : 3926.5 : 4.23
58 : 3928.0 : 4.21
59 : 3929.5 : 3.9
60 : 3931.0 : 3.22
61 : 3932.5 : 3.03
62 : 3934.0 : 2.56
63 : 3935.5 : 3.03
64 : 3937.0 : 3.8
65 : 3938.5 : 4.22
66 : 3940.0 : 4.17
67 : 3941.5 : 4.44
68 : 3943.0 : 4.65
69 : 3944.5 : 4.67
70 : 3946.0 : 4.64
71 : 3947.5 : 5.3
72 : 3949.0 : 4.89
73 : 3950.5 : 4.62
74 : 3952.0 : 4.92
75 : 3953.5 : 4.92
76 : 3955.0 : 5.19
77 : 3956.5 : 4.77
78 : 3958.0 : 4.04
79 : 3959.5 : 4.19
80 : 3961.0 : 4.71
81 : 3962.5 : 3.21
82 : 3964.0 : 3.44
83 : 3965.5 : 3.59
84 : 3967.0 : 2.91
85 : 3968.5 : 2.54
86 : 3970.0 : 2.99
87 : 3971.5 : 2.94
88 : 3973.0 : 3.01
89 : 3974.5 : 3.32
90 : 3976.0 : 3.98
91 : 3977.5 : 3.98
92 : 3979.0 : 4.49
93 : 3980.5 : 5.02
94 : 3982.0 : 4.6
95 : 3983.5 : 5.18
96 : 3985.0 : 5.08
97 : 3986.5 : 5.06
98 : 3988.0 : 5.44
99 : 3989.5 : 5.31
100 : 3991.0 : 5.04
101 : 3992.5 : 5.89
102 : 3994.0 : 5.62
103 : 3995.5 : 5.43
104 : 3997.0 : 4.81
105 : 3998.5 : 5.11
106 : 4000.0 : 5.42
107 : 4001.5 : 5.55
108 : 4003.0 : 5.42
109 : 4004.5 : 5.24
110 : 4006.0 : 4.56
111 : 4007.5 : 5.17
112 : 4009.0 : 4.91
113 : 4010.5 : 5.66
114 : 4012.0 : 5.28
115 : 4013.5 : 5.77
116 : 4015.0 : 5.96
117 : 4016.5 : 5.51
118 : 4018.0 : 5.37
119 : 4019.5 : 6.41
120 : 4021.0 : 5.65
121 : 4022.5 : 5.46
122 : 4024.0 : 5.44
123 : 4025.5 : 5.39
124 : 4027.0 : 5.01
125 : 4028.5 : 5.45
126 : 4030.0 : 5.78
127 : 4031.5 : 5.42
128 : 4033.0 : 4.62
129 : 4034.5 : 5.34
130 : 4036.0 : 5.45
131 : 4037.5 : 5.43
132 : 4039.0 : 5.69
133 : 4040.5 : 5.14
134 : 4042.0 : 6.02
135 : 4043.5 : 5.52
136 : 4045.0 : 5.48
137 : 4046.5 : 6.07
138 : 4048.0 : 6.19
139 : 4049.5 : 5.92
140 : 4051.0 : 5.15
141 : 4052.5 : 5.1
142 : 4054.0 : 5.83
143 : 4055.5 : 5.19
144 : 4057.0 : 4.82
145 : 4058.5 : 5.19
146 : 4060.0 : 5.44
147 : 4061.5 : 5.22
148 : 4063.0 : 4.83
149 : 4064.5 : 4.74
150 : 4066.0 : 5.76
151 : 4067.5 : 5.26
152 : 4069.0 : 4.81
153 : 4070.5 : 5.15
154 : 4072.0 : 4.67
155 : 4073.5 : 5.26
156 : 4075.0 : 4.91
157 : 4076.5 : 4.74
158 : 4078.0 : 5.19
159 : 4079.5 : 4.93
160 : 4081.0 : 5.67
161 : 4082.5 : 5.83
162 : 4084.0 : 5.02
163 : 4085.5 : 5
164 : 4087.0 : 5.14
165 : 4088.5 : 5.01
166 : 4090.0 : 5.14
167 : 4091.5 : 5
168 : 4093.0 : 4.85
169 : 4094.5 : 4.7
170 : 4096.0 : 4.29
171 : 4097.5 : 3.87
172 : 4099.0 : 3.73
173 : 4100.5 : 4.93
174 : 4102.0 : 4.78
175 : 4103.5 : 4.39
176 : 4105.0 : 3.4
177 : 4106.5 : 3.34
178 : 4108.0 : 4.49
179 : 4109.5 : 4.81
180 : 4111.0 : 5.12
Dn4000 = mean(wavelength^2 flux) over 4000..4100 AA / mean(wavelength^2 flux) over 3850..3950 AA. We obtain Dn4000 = 1.3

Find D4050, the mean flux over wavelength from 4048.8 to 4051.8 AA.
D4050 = 5.52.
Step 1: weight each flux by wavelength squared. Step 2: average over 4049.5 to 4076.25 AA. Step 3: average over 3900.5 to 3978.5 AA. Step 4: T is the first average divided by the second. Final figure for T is 1.30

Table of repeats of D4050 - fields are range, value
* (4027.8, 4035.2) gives 5.32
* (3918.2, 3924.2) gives 4.81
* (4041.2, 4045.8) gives 5.67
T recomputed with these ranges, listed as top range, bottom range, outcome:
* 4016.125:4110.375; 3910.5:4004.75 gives 1.22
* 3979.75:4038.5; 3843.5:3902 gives 1.33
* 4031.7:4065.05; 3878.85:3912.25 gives 1.42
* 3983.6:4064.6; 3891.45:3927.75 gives 1.27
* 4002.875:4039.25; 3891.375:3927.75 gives 1.27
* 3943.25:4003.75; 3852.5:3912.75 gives 1.10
